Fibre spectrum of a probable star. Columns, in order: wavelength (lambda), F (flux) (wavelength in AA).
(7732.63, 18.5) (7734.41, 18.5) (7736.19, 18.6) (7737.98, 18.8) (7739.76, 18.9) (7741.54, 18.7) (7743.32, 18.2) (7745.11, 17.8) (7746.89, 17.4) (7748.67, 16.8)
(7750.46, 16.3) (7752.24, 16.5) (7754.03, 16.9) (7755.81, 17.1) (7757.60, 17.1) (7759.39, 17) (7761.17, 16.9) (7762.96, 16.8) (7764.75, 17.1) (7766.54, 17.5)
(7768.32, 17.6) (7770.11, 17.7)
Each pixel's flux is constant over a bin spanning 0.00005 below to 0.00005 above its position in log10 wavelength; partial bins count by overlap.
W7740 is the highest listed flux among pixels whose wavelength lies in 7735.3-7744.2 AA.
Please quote 18.9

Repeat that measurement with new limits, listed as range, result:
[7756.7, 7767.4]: 17.5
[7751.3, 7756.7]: 17.1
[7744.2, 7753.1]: 17.8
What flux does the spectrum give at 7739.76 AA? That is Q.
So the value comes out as 18.9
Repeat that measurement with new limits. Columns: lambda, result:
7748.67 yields 16.8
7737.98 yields 18.8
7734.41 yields 18.5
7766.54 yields 17.5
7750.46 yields 16.3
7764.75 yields 17.1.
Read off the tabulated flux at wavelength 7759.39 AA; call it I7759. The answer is 17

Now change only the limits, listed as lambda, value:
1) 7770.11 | 17.7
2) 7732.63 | 18.5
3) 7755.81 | 17.1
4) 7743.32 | 18.2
